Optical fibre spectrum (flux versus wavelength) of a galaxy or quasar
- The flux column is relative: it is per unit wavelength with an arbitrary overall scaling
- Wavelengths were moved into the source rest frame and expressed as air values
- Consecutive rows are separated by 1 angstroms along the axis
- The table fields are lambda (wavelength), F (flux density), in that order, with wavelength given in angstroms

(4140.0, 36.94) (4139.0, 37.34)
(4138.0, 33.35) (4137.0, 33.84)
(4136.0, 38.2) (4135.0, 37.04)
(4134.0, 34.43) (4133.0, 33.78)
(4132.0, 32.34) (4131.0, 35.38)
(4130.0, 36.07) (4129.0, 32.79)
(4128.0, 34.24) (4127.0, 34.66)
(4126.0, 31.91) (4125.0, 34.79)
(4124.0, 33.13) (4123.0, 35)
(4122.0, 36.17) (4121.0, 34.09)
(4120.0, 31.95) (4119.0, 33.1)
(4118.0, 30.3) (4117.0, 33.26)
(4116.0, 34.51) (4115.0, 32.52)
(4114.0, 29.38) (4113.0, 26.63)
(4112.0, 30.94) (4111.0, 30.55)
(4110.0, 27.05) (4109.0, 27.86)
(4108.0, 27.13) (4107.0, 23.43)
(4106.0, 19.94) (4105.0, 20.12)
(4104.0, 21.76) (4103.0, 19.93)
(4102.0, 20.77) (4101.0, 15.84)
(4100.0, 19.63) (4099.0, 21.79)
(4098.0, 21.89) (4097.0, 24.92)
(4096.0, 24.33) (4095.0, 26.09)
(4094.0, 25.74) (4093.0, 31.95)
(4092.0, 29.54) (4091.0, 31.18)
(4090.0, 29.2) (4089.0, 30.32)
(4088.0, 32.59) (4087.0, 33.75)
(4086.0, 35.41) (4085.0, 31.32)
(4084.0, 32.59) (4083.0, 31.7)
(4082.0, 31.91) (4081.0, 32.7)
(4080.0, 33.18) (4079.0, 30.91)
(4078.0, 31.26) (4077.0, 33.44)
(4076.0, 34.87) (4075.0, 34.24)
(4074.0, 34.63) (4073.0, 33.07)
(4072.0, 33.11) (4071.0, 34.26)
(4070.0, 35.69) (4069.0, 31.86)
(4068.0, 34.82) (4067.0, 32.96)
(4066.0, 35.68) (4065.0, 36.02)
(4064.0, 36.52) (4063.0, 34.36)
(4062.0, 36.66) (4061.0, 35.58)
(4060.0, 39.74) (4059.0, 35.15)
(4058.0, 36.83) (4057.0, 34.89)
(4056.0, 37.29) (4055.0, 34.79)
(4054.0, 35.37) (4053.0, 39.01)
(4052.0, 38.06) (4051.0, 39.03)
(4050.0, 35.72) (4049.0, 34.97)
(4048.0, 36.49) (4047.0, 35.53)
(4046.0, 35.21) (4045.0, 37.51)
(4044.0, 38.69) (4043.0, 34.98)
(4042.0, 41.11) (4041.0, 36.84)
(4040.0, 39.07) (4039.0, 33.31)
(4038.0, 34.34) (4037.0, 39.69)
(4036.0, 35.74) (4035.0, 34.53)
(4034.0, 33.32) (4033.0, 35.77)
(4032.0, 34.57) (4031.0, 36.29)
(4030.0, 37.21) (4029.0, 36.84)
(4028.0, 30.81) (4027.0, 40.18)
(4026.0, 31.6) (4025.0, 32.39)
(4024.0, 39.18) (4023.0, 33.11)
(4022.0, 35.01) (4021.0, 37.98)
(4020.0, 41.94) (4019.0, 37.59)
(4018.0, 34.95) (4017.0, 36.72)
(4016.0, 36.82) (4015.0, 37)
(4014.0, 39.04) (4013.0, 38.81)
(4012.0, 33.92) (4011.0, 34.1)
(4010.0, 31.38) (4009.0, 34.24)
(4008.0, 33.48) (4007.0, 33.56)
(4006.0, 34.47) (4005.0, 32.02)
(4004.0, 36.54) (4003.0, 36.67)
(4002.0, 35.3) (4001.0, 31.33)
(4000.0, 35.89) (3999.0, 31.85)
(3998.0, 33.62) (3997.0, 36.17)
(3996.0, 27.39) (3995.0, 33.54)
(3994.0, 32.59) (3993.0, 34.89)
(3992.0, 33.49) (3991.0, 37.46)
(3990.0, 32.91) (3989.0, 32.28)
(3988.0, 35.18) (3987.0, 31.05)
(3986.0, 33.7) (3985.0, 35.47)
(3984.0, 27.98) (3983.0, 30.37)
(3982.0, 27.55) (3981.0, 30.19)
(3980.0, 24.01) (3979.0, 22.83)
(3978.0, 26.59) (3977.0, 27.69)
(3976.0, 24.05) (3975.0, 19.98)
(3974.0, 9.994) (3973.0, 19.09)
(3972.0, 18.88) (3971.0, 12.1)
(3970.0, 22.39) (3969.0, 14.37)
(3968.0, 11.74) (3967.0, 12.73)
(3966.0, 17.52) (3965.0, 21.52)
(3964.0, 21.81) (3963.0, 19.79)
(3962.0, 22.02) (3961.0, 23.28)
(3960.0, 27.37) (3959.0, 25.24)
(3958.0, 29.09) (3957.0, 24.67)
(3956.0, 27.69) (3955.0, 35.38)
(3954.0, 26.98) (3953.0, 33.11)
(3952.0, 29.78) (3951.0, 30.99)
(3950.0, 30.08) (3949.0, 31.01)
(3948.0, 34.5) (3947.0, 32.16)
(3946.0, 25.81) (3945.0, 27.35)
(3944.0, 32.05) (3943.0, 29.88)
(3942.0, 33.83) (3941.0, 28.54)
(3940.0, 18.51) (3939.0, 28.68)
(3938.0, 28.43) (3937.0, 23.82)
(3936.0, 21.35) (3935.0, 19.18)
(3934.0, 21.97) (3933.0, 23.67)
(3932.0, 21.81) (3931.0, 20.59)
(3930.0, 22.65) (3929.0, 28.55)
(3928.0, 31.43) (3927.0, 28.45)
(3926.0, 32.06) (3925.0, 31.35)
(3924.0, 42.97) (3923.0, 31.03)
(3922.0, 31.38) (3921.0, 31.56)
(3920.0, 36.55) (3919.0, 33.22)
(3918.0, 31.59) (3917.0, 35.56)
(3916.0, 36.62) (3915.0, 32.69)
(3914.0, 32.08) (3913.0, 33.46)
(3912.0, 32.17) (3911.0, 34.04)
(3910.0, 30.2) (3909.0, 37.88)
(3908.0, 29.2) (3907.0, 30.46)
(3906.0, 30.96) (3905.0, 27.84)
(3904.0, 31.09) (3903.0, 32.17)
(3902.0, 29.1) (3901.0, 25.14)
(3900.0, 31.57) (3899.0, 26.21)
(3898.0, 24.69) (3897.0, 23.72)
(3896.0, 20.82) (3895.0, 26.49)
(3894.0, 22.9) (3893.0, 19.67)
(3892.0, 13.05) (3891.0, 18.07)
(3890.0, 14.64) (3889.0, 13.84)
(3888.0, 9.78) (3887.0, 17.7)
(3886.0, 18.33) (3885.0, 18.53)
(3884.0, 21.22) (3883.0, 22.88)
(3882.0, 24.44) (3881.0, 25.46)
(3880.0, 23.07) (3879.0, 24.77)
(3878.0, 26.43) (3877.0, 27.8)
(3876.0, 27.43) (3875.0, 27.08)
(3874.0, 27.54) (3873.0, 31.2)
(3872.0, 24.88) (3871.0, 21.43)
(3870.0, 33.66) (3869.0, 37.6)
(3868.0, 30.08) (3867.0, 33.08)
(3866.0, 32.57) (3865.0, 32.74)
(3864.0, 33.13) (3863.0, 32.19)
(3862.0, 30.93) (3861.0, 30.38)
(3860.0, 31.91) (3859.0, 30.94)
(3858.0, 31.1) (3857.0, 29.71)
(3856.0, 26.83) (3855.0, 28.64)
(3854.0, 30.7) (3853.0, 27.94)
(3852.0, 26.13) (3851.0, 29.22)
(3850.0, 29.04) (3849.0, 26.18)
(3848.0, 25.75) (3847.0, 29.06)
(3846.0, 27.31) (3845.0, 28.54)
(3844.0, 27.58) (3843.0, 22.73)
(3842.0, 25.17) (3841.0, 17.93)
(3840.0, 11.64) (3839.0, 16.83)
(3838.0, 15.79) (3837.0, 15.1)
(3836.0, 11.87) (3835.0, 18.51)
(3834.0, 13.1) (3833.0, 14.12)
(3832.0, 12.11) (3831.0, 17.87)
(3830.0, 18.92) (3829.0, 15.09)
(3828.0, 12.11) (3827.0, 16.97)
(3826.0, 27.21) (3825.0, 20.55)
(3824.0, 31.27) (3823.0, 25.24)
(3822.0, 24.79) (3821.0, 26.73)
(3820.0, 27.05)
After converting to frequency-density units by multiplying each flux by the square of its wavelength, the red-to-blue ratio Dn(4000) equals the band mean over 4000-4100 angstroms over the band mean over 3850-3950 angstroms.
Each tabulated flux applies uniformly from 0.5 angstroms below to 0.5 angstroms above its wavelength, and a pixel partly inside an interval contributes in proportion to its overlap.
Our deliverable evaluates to 1.33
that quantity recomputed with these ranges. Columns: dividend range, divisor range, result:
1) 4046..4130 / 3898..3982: 1.25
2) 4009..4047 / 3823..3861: 1.73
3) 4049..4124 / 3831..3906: 1.41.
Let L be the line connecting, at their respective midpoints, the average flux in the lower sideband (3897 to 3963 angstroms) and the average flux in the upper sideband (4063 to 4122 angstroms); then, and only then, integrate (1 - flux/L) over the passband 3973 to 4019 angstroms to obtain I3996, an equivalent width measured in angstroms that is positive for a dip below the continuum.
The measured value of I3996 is -3.8 angstroms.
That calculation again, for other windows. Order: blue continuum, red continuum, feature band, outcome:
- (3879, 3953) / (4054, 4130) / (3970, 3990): 2.0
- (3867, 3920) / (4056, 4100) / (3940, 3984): 5.7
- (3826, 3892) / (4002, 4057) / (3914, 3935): -1.2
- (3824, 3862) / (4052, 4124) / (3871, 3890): 1.2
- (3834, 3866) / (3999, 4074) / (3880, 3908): 5.0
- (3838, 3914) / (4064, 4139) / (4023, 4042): -4.0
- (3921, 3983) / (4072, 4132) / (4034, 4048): -4.2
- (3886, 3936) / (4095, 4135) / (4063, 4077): -2.8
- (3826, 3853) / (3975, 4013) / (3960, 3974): 5.4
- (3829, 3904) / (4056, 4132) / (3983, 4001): -3.3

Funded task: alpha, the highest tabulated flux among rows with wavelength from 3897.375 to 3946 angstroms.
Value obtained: 42.97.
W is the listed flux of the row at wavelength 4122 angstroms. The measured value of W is 36.17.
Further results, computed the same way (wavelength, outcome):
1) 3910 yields 30.2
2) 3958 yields 29.09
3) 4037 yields 39.69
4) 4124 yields 33.13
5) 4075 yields 34.24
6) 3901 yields 25.14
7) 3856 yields 26.83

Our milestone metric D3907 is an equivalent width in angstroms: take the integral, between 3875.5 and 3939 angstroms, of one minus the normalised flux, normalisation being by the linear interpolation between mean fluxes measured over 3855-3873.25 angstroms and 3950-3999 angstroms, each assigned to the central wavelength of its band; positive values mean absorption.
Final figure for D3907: 5.2 angstroms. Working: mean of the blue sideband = 30.7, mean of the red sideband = 26.5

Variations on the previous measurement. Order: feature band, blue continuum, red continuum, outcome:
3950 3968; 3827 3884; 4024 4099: 2.7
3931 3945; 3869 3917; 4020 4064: 1.8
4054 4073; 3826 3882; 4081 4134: -4.4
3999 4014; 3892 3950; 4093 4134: -2.9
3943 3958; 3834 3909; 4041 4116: -1.2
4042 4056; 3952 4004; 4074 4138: -3.8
